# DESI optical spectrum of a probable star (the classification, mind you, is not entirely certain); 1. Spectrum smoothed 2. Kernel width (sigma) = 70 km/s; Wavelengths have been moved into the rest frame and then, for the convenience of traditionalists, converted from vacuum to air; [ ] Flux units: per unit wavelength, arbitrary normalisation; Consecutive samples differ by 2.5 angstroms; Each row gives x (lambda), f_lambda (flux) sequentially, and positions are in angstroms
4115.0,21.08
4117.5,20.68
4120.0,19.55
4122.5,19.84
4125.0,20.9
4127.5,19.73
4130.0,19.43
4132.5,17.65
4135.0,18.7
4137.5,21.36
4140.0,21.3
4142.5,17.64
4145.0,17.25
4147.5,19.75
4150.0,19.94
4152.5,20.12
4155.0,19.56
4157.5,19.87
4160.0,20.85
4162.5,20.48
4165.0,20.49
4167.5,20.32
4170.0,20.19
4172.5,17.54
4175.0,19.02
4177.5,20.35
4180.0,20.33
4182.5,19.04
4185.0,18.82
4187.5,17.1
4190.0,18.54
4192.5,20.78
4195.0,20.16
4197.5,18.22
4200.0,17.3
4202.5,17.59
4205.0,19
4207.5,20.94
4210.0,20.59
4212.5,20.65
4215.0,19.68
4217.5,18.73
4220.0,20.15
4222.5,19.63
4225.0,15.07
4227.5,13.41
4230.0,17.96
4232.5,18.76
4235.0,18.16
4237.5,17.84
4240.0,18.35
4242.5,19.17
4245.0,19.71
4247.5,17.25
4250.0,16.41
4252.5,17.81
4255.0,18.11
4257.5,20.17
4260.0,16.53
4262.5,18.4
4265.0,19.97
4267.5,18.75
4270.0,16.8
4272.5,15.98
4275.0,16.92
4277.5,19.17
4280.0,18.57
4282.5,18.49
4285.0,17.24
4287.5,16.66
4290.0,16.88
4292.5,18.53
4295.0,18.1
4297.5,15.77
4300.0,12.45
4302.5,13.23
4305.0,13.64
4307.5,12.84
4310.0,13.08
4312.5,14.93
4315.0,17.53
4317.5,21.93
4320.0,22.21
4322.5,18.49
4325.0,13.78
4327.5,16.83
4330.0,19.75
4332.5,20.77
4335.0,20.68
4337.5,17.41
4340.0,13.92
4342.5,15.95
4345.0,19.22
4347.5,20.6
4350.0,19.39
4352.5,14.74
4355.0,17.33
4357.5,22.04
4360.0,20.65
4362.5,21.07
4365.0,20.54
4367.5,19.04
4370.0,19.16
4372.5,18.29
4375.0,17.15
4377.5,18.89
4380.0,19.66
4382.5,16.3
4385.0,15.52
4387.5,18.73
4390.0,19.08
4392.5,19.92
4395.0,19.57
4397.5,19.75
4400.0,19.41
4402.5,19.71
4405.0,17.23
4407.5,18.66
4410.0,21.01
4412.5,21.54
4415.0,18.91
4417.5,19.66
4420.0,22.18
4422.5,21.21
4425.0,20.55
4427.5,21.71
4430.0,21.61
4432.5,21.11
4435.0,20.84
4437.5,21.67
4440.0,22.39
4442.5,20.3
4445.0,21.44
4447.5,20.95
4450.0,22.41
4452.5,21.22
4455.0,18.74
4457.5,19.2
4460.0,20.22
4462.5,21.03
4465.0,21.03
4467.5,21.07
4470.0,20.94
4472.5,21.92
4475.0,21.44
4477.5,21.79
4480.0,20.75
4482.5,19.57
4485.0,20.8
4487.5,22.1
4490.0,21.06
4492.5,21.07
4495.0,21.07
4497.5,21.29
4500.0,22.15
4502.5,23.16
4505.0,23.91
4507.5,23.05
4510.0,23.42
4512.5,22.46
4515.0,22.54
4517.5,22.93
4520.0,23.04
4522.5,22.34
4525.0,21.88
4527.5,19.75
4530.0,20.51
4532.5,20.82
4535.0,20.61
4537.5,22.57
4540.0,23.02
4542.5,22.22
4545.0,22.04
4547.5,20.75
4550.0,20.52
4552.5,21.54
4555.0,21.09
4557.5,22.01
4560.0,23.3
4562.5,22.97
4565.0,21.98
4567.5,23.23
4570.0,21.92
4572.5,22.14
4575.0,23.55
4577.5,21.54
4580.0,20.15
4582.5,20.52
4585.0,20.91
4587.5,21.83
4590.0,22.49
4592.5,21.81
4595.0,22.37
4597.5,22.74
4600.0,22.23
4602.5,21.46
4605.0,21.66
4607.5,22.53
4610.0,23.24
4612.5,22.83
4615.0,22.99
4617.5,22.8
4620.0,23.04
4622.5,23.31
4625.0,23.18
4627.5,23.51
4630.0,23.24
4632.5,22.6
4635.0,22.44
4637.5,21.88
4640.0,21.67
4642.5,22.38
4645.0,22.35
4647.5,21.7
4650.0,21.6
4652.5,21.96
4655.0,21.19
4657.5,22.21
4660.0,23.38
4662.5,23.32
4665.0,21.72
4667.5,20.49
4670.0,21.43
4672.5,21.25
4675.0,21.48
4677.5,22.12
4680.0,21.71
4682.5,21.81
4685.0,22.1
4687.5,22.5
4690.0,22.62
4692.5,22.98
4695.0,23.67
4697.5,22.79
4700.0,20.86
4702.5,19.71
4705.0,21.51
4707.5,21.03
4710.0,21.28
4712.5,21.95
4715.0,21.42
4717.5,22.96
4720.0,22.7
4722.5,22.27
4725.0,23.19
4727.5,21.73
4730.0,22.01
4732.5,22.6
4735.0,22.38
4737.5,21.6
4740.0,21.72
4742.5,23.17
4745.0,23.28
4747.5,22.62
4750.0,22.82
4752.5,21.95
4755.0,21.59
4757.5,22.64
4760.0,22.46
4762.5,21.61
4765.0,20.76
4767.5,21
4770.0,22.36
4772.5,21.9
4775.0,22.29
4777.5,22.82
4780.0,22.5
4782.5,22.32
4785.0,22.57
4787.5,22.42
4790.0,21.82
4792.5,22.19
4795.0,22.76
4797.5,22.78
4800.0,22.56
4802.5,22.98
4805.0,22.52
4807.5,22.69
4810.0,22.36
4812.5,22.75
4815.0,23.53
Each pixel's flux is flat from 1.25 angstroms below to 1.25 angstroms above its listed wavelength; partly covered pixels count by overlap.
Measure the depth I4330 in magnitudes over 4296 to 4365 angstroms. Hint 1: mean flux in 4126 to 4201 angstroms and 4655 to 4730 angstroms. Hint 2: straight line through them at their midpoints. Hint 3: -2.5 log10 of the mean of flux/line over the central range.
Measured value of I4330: 0.16 mag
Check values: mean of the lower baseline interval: 19.4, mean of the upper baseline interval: 22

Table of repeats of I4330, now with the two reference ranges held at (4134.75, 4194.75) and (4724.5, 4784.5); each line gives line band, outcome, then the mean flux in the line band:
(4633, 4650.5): -0.02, 22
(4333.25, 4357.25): 0.14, 17.9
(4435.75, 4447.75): -0.03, 21.4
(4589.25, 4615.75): -0.04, 22.4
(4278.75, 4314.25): 0.27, 15.8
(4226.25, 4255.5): 0.13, 17.7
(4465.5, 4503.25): -0.02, 21.3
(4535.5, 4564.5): -0.03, 22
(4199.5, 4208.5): 0.06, 18.8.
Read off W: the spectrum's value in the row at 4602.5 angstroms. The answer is 21.46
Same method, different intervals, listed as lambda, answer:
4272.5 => 15.98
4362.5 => 21.07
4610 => 23.24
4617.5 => 22.8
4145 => 17.25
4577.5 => 21.54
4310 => 13.08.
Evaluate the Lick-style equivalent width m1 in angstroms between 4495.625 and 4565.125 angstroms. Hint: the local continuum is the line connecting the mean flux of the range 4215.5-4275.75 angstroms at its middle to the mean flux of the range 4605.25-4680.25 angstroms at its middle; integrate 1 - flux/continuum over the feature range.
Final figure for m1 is -3.2 angstroms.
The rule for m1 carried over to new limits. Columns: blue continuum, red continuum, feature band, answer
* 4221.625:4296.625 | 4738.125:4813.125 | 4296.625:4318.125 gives 4.01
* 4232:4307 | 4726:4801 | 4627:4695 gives -2.92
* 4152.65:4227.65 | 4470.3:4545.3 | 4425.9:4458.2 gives 0.33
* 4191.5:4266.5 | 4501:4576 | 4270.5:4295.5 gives 2.04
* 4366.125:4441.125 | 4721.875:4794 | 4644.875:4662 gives -0.49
